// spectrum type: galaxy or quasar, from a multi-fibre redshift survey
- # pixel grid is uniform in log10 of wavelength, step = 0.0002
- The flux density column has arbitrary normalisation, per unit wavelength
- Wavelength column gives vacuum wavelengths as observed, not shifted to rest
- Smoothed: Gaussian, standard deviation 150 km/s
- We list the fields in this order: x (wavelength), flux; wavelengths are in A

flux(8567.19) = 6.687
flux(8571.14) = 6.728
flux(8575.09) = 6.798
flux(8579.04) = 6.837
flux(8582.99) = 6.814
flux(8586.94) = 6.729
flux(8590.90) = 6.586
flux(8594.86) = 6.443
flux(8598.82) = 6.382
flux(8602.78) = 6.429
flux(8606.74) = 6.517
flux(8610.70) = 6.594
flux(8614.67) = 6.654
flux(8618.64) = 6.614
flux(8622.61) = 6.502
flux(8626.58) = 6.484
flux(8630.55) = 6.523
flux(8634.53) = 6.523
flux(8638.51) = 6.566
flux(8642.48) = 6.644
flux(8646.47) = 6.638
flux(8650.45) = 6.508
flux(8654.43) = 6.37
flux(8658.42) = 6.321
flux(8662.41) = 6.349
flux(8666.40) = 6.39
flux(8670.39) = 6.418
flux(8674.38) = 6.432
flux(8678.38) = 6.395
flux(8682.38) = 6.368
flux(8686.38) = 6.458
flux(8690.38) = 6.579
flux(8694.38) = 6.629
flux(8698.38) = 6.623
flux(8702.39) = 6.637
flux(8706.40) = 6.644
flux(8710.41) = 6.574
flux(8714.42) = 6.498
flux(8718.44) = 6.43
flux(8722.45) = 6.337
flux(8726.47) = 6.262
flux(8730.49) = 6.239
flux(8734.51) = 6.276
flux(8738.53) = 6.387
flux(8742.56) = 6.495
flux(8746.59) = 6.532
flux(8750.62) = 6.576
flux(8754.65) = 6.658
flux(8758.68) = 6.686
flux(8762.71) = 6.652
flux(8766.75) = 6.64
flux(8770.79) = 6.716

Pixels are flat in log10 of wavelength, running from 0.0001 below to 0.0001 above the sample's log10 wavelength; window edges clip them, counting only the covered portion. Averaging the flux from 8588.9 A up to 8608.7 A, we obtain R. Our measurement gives 6.47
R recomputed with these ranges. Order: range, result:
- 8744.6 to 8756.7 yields 6.59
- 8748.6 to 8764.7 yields 6.65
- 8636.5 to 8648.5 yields 6.62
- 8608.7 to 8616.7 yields 6.62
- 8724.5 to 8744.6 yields 6.33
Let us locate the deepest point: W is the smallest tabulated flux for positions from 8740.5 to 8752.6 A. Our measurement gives 6.495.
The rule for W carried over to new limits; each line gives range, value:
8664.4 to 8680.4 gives 6.39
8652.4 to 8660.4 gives 6.321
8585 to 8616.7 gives 6.382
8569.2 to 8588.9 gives 6.728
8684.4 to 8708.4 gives 6.458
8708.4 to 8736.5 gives 6.239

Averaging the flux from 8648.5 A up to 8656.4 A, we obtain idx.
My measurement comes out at 6.44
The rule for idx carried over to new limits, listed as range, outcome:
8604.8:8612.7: 6.56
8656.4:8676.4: 6.38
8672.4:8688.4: 6.41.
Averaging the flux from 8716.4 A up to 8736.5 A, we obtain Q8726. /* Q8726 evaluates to 6.31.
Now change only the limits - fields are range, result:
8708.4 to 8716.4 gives 6.54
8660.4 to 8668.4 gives 6.37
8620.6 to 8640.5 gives 6.52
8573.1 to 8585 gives 6.82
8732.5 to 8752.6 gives 6.45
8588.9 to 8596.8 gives 6.51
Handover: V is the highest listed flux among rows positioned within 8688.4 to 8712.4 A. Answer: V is 6.644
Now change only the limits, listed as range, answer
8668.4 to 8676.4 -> 6.432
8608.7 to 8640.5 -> 6.654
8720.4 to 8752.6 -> 6.576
